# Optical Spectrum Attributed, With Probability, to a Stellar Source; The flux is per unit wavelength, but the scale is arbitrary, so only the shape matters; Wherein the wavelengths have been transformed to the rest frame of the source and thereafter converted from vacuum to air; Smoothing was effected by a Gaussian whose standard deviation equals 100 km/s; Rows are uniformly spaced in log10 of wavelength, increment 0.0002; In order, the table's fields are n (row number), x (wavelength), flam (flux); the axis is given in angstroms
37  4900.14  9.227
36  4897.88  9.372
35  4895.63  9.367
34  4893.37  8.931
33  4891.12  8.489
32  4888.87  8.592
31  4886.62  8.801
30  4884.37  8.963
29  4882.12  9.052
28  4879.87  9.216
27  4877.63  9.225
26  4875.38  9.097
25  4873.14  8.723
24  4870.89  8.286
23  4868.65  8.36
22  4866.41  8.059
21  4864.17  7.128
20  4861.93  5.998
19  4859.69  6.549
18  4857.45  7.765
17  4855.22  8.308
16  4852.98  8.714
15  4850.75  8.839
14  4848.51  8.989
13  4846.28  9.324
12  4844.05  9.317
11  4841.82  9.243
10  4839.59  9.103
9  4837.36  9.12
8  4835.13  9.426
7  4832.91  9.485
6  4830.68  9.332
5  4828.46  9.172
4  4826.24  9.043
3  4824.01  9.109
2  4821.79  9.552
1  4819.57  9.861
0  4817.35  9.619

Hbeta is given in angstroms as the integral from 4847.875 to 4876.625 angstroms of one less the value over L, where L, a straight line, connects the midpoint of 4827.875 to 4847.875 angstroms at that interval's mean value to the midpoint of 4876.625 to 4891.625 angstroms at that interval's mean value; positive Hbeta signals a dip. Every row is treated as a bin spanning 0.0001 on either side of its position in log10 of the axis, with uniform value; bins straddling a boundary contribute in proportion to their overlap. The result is 3.28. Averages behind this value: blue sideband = 9.28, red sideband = 8.92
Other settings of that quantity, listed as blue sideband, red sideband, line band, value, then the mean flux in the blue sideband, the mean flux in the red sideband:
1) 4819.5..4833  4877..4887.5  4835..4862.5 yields 2.0 angstroms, 9.31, 9.05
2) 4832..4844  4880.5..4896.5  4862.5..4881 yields 1.2 angstroms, 9.28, 8.89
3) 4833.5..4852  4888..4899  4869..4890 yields 0.4 angstroms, 9.18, 8.96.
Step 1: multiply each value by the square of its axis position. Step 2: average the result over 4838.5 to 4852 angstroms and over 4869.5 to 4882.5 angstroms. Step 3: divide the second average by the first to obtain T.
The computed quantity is 1.0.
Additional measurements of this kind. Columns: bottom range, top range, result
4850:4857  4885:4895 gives 1.04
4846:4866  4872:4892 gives 1.14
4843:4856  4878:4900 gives 1.02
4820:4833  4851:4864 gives 0.82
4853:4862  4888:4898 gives 1.21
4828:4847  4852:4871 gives 0.83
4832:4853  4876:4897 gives 1.00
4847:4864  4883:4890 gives 1.13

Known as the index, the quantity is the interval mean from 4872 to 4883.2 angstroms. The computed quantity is 9.06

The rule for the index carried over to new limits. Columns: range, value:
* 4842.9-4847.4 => 9.33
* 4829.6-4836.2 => 9.42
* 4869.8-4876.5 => 8.7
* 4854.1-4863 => 7.16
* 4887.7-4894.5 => 8.67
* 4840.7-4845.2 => 9.28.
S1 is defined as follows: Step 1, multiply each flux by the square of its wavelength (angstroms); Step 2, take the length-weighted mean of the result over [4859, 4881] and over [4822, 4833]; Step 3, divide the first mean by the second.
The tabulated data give 0.89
